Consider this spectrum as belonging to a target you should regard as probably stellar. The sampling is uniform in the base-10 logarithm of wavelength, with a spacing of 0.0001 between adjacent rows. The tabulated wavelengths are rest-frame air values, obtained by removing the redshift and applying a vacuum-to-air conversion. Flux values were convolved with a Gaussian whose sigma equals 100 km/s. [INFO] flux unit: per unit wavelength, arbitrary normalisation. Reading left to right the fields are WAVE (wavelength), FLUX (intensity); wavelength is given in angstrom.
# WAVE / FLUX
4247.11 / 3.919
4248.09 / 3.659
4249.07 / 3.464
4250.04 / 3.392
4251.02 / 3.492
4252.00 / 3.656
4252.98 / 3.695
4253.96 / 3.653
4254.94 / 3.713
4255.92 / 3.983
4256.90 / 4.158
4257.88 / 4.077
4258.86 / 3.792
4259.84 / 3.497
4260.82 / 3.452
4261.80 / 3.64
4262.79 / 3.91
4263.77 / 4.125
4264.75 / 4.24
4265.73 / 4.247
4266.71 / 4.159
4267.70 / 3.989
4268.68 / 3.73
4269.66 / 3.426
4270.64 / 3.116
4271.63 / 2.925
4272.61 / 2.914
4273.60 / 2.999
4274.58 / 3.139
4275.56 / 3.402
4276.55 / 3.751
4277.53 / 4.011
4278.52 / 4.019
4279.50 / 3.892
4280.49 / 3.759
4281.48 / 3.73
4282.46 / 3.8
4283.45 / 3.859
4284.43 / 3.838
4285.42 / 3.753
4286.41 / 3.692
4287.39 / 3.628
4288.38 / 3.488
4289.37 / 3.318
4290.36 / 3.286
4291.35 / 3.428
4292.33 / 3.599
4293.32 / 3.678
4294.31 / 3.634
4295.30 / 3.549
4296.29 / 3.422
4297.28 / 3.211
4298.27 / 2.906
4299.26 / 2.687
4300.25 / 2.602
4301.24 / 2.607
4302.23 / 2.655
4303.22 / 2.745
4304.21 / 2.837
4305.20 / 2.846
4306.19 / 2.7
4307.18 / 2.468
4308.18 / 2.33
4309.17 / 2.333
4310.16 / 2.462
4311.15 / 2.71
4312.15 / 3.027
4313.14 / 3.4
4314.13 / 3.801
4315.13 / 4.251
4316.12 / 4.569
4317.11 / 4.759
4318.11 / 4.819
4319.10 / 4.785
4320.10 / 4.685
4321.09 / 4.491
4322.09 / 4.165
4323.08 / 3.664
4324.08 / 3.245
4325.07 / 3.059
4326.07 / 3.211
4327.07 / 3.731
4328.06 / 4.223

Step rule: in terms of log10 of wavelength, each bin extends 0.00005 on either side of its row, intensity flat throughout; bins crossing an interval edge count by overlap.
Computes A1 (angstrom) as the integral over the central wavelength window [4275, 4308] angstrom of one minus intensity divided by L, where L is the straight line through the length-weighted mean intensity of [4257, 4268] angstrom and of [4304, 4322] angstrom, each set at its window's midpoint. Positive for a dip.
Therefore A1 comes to 3.3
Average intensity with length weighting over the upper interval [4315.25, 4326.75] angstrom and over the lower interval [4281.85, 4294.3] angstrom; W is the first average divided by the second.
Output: 1.14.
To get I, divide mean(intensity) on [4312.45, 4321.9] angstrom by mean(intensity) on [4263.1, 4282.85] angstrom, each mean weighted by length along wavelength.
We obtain 1.2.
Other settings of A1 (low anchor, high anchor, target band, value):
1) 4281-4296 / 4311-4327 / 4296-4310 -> 3.9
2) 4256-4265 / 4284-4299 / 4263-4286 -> 0.0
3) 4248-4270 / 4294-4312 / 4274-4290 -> -2.0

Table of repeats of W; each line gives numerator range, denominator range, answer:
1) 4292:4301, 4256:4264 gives 0.84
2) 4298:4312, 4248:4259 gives 0.71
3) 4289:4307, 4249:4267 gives 0.81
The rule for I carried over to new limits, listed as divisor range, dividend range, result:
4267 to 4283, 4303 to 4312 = 0.74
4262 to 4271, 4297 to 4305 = 0.71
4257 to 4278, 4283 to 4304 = 0.90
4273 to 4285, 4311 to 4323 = 1.13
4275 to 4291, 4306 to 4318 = 0.89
